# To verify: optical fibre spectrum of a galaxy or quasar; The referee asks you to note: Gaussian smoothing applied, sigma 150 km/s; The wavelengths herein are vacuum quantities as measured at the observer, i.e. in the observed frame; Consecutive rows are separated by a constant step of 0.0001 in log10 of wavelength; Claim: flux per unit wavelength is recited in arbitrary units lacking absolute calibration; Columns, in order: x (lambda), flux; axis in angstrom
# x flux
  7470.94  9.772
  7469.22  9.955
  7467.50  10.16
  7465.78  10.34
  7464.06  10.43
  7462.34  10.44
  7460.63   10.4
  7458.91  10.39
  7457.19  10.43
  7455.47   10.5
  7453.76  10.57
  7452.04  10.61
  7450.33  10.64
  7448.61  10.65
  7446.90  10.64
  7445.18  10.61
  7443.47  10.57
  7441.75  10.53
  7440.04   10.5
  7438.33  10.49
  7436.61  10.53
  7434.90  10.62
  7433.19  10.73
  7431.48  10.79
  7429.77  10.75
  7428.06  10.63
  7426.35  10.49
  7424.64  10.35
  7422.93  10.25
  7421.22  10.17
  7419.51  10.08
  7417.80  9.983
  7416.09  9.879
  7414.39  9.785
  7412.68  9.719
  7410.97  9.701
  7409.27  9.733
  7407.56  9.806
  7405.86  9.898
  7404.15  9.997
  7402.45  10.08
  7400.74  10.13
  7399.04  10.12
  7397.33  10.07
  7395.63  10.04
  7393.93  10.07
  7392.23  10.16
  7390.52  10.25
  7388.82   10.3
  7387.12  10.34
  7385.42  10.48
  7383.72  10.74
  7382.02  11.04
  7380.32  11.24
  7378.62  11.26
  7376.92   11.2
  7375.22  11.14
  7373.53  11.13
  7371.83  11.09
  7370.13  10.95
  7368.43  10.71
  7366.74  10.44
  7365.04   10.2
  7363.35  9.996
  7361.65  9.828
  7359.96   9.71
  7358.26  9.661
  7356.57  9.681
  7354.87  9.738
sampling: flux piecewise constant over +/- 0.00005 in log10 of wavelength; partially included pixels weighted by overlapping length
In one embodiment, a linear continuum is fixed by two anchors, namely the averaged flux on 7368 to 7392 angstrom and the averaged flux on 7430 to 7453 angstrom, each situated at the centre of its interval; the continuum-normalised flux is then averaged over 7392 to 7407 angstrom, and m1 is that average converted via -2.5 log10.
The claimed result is 0.073 mag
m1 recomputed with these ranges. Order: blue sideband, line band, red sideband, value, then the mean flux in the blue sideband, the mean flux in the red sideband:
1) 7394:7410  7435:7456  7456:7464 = -0.027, 9.99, 10.4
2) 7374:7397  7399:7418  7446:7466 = 0.074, 10.6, 10.5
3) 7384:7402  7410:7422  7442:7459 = 0.048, 10.2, 10.6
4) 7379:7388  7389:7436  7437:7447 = 0.052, 10.8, 10.5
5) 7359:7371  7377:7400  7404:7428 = -0.037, 10.3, 10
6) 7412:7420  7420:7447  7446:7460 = -0.035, 9.88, 10.5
